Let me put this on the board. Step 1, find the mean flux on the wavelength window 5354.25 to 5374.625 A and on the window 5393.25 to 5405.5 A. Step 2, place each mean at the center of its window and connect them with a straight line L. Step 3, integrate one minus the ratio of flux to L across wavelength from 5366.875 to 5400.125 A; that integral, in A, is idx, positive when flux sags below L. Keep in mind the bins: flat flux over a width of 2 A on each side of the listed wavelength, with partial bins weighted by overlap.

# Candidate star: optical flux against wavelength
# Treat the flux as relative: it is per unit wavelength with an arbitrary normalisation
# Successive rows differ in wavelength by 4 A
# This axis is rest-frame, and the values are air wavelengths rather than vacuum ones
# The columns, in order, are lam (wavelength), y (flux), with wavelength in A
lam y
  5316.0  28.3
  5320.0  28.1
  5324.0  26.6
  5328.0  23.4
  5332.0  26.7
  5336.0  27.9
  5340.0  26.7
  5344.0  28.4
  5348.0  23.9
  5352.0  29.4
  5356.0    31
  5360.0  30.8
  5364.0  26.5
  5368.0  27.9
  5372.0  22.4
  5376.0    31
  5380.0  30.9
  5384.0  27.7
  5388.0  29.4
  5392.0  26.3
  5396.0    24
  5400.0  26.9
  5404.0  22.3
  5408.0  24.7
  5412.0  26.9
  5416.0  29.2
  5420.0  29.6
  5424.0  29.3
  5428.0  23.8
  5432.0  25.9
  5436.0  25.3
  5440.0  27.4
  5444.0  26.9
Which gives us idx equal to -1.8 A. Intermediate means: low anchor 27.8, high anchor 24.6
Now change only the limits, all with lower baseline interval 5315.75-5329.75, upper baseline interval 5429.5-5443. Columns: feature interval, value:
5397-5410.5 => 0.81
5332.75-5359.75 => -1.67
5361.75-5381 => -0.95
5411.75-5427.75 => -1.35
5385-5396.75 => -0.30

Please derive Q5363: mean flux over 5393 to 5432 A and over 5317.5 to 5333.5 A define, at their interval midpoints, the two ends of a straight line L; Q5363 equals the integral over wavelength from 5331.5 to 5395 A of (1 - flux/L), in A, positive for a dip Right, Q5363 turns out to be -3.95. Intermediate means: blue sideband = 26.2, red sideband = 26.3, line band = 27.9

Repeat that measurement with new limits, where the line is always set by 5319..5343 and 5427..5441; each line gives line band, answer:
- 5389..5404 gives 0.3 A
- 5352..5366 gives -1.7 A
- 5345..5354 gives -0.2 A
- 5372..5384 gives -1.3 A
